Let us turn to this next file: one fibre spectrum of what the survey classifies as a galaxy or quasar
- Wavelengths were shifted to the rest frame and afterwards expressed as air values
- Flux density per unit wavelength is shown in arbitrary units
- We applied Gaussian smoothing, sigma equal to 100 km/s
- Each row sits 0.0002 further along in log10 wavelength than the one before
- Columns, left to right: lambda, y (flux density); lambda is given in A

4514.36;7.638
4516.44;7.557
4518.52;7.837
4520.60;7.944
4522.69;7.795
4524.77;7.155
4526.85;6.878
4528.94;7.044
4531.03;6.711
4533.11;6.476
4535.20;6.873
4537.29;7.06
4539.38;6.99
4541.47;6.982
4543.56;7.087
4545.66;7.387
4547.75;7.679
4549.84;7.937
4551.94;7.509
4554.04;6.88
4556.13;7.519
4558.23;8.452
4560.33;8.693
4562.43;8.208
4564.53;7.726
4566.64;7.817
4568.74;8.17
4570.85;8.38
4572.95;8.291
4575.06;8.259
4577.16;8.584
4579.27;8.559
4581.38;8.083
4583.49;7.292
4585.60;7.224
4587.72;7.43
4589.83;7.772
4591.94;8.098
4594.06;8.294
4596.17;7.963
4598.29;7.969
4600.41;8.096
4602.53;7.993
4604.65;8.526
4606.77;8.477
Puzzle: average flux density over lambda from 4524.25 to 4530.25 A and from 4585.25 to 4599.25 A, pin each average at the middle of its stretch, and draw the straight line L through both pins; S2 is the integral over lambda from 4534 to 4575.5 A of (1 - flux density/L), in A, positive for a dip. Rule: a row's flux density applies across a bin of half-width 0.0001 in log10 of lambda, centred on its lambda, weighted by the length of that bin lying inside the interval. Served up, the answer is -1.8 A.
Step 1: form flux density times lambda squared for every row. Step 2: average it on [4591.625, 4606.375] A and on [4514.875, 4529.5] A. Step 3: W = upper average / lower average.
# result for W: 1.13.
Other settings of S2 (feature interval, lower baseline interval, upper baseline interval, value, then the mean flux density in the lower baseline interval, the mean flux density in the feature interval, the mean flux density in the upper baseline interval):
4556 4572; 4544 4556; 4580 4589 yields -1.4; 7.46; 8.15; 7.55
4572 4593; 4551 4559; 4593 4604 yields -0.2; 7.56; 7.96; 8.08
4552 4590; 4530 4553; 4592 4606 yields -1.5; 7.15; 7.96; 8.14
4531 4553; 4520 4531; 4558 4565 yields 1.6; 7.27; 7.17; 8.3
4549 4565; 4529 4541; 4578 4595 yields -1.3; 6.85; 7.87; 7.85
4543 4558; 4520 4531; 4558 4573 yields 0.7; 7.27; 7.5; 8.2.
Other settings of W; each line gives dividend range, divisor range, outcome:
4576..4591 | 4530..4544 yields 1.17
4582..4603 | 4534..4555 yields 1.10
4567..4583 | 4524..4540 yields 1.22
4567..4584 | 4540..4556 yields 1.13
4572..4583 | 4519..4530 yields 1.15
